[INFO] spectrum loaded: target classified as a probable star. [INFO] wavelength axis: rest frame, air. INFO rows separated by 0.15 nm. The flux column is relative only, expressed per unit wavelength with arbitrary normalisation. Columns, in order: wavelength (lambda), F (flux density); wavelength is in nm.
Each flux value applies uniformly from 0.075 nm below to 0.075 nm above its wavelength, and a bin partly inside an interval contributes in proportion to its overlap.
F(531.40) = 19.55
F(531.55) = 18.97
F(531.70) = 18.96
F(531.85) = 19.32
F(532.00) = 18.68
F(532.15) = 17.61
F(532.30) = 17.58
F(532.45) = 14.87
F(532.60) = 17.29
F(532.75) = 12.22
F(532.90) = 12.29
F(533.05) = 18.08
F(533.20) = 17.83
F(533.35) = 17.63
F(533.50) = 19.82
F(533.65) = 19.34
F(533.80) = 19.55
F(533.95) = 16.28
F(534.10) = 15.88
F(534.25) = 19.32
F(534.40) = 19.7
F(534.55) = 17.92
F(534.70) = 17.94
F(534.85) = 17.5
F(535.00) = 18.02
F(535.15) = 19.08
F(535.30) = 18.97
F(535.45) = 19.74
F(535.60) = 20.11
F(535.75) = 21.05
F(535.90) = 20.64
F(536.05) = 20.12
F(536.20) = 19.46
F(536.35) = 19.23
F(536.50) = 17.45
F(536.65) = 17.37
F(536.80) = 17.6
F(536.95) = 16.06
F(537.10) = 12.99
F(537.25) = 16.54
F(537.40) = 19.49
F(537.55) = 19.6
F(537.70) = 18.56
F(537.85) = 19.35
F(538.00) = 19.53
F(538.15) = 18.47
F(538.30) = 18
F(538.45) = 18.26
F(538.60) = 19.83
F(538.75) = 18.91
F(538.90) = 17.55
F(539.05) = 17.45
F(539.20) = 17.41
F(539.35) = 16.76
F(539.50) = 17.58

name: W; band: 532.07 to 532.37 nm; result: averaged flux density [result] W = 17.6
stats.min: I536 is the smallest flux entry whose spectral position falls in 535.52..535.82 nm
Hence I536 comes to 20.11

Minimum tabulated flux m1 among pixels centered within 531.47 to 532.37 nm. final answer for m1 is 17.58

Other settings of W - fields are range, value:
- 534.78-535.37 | 18.4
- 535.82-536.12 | 20.4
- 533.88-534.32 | 17.1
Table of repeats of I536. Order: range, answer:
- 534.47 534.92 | 17.5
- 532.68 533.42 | 12.22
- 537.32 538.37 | 18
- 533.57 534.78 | 15.88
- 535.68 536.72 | 17.37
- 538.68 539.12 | 17.45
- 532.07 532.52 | 14.87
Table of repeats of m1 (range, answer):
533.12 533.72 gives 17.63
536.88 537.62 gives 12.99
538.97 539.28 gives 17.41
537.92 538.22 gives 18.47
